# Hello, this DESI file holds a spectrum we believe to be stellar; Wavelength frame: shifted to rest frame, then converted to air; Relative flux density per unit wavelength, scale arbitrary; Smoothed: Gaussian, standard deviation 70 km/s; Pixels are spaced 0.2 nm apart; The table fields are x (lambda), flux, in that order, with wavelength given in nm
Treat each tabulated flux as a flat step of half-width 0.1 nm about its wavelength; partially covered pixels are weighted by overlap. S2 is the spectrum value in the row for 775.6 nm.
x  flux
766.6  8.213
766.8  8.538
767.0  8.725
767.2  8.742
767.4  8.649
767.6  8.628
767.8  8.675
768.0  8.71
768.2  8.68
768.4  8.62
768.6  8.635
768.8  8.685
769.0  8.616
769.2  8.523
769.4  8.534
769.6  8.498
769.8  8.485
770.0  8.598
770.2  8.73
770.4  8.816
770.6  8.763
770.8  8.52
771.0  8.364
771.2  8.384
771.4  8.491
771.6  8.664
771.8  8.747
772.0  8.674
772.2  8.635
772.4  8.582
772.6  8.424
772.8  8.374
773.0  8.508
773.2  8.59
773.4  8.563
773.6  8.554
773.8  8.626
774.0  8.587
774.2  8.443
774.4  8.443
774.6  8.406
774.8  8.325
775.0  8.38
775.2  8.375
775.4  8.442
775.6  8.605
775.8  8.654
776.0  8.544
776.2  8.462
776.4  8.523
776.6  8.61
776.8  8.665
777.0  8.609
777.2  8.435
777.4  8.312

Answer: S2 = 8.605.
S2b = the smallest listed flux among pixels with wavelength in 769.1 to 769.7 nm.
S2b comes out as 8.498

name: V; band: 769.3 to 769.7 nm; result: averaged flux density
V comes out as 8.52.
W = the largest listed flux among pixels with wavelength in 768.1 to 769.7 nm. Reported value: 8.685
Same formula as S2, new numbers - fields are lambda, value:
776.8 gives 8.665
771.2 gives 8.384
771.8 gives 8.747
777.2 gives 8.435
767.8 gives 8.675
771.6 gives 8.664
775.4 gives 8.442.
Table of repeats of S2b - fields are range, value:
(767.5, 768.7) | 8.62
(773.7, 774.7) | 8.406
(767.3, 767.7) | 8.628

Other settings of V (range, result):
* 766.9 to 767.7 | 8.69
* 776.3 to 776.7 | 8.57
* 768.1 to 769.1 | 8.65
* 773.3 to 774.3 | 8.55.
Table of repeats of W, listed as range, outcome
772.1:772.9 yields 8.635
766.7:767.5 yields 8.742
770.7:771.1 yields 8.52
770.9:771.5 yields 8.491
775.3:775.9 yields 8.654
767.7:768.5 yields 8.71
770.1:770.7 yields 8.816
